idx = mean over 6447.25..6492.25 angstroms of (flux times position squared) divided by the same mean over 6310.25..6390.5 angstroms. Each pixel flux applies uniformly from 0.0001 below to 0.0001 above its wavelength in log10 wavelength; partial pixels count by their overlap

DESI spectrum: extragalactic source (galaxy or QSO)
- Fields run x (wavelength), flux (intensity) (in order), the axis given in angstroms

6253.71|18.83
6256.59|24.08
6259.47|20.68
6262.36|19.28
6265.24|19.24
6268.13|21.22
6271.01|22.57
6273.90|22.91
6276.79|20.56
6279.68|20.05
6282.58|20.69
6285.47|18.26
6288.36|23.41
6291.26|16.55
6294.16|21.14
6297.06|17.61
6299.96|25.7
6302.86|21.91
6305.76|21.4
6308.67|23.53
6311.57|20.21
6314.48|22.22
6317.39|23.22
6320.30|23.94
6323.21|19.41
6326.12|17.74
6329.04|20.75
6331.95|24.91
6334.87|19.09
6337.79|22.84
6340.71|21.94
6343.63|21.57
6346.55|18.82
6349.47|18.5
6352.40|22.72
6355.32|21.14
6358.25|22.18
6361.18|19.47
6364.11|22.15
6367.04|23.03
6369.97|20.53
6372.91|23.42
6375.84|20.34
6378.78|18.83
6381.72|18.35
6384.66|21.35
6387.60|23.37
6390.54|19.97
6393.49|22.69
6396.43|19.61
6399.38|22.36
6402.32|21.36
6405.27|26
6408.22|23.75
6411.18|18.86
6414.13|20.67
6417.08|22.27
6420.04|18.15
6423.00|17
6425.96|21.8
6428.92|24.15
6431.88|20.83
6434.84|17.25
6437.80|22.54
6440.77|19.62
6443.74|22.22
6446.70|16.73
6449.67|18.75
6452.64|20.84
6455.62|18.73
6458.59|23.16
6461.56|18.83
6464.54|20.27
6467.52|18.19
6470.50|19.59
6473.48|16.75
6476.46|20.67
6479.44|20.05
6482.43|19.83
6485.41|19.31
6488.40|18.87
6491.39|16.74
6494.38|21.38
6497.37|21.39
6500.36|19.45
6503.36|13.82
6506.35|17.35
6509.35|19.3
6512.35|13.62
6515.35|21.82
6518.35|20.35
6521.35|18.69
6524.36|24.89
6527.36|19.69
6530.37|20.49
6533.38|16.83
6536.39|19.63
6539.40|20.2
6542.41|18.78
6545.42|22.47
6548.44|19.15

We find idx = 0.95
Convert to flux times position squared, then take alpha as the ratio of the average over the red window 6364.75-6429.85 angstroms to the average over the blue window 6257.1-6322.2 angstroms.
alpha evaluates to 1.04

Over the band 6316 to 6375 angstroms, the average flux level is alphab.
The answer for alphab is 21.4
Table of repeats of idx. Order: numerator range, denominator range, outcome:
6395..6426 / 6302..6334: 1.00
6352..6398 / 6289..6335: 1.01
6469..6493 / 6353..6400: 0.93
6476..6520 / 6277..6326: 0.95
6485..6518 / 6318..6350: 0.93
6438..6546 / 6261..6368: 0.97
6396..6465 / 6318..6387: 1.01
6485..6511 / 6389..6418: 0.88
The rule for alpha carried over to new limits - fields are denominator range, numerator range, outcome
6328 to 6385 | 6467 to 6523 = 0.93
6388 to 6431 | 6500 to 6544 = 0.92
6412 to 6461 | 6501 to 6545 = 0.97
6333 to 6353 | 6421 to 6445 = 1.02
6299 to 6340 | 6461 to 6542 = 0.93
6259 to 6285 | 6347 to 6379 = 1.05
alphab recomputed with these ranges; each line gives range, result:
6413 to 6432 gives 20.7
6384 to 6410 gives 22.3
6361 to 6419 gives 21.4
